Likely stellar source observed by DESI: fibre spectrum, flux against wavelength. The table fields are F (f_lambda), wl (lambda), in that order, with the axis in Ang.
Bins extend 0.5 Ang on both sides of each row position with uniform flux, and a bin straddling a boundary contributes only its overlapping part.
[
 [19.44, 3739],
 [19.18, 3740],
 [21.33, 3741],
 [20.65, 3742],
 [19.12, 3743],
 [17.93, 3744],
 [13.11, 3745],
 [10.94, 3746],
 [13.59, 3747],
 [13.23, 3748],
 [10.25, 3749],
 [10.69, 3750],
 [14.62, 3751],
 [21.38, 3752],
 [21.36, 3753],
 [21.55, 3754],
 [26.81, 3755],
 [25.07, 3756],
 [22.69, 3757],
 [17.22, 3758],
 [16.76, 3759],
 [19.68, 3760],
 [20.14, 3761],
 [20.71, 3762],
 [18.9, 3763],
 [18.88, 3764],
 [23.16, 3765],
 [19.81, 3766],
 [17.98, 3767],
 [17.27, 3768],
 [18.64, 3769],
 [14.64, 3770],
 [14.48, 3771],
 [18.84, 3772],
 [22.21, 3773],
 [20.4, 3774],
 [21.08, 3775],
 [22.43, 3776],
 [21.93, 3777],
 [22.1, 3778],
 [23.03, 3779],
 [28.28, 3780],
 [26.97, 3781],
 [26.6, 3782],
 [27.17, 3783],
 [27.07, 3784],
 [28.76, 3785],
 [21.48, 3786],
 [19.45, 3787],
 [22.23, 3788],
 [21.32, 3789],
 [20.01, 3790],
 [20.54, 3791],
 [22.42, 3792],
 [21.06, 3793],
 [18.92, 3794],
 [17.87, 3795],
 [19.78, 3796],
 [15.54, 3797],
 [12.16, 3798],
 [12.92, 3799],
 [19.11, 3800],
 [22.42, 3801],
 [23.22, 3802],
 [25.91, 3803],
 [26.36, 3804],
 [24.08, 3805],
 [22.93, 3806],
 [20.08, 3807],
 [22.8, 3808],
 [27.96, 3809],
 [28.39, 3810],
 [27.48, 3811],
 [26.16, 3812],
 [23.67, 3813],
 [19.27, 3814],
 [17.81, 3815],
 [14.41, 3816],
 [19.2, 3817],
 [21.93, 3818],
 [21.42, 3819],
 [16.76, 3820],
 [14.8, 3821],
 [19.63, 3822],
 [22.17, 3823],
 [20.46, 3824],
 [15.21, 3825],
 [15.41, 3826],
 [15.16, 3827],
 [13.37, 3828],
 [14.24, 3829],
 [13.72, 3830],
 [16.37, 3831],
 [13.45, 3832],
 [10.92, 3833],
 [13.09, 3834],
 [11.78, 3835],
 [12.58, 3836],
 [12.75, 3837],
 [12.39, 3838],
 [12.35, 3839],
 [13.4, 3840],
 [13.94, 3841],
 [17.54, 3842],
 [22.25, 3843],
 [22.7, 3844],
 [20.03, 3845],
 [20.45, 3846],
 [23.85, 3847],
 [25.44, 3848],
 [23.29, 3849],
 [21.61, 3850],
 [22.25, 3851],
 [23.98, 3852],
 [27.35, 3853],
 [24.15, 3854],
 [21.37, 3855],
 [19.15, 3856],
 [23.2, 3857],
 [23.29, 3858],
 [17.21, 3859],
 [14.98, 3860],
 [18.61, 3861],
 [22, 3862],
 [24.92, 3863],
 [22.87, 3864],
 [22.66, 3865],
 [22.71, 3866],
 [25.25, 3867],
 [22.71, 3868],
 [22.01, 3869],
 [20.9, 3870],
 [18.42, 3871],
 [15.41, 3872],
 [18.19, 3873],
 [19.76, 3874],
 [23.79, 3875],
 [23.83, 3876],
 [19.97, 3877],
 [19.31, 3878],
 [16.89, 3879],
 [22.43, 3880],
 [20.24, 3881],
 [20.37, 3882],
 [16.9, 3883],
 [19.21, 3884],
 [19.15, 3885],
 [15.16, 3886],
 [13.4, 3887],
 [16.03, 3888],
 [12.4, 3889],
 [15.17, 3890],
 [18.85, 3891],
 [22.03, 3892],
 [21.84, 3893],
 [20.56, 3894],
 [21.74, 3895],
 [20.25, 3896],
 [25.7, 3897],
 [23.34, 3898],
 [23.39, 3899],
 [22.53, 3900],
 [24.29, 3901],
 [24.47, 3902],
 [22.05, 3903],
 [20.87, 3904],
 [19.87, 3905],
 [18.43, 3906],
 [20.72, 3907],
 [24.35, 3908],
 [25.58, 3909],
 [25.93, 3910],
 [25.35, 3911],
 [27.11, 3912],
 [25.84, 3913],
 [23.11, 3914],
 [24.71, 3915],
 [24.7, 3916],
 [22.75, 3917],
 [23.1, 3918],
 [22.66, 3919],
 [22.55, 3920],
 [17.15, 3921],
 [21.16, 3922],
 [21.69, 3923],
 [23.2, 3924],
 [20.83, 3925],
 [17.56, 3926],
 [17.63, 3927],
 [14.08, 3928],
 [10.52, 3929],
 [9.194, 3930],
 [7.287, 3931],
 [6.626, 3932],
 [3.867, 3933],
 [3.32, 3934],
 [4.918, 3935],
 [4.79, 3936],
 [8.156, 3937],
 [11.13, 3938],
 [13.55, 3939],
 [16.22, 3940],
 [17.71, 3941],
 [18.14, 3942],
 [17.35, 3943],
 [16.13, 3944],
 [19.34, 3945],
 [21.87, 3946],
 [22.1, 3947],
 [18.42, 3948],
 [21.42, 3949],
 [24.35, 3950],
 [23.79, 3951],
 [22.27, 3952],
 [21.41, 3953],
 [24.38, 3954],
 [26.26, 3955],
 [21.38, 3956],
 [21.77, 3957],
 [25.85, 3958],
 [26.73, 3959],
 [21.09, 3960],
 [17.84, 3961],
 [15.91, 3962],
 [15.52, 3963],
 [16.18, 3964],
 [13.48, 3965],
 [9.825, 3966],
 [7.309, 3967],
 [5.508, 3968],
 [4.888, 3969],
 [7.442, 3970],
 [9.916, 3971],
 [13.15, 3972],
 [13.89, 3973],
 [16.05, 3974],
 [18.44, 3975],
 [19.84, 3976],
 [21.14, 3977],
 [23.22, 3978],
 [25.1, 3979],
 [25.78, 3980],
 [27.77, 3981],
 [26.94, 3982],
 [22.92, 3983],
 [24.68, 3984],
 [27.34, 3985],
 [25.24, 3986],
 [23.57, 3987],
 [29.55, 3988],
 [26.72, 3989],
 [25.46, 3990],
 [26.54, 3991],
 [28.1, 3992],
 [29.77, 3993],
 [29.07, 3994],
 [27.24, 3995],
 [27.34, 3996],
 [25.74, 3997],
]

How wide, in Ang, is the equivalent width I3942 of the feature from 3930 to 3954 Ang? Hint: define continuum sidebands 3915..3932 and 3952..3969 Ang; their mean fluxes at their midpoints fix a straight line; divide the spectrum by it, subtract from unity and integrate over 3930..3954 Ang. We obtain 4.0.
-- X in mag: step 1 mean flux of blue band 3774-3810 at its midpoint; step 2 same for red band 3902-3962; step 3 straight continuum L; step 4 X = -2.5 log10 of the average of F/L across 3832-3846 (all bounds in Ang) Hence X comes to 0.36 mag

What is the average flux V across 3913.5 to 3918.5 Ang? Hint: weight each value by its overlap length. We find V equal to 23.7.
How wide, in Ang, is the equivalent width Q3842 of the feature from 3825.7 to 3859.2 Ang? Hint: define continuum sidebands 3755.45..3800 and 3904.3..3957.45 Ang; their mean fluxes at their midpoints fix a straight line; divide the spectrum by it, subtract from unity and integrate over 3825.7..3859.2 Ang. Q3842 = 2.9 Ang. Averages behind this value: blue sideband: 20.6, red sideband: 18.6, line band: 18.1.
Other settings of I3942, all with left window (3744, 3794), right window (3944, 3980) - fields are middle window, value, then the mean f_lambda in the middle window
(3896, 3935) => -2.06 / 19.7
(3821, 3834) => 2.58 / 15.7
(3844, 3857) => -2.28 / 22.8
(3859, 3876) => -1.53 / 20.9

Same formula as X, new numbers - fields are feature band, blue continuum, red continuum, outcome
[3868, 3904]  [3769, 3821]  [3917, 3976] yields -0.096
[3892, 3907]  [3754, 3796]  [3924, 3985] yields -0.206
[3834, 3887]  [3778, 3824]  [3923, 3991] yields 0.023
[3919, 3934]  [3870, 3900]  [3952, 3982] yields 0.239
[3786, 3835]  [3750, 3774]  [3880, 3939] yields -0.009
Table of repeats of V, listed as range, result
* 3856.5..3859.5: 21.2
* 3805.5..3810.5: 24.4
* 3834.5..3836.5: 12.2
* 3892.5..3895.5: 21.4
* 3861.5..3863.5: 23.5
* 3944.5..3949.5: 20.6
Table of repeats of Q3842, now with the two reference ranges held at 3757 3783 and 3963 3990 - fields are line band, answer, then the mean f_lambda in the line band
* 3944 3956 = -1.92 Ang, 22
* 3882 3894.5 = 1.21 Ang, 17.7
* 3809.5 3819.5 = -0.85 Ang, 22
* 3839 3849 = 0.11 Ang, 19.7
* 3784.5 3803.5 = 0.16 Ang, 20.3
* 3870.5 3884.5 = 0.03 Ang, 19.6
